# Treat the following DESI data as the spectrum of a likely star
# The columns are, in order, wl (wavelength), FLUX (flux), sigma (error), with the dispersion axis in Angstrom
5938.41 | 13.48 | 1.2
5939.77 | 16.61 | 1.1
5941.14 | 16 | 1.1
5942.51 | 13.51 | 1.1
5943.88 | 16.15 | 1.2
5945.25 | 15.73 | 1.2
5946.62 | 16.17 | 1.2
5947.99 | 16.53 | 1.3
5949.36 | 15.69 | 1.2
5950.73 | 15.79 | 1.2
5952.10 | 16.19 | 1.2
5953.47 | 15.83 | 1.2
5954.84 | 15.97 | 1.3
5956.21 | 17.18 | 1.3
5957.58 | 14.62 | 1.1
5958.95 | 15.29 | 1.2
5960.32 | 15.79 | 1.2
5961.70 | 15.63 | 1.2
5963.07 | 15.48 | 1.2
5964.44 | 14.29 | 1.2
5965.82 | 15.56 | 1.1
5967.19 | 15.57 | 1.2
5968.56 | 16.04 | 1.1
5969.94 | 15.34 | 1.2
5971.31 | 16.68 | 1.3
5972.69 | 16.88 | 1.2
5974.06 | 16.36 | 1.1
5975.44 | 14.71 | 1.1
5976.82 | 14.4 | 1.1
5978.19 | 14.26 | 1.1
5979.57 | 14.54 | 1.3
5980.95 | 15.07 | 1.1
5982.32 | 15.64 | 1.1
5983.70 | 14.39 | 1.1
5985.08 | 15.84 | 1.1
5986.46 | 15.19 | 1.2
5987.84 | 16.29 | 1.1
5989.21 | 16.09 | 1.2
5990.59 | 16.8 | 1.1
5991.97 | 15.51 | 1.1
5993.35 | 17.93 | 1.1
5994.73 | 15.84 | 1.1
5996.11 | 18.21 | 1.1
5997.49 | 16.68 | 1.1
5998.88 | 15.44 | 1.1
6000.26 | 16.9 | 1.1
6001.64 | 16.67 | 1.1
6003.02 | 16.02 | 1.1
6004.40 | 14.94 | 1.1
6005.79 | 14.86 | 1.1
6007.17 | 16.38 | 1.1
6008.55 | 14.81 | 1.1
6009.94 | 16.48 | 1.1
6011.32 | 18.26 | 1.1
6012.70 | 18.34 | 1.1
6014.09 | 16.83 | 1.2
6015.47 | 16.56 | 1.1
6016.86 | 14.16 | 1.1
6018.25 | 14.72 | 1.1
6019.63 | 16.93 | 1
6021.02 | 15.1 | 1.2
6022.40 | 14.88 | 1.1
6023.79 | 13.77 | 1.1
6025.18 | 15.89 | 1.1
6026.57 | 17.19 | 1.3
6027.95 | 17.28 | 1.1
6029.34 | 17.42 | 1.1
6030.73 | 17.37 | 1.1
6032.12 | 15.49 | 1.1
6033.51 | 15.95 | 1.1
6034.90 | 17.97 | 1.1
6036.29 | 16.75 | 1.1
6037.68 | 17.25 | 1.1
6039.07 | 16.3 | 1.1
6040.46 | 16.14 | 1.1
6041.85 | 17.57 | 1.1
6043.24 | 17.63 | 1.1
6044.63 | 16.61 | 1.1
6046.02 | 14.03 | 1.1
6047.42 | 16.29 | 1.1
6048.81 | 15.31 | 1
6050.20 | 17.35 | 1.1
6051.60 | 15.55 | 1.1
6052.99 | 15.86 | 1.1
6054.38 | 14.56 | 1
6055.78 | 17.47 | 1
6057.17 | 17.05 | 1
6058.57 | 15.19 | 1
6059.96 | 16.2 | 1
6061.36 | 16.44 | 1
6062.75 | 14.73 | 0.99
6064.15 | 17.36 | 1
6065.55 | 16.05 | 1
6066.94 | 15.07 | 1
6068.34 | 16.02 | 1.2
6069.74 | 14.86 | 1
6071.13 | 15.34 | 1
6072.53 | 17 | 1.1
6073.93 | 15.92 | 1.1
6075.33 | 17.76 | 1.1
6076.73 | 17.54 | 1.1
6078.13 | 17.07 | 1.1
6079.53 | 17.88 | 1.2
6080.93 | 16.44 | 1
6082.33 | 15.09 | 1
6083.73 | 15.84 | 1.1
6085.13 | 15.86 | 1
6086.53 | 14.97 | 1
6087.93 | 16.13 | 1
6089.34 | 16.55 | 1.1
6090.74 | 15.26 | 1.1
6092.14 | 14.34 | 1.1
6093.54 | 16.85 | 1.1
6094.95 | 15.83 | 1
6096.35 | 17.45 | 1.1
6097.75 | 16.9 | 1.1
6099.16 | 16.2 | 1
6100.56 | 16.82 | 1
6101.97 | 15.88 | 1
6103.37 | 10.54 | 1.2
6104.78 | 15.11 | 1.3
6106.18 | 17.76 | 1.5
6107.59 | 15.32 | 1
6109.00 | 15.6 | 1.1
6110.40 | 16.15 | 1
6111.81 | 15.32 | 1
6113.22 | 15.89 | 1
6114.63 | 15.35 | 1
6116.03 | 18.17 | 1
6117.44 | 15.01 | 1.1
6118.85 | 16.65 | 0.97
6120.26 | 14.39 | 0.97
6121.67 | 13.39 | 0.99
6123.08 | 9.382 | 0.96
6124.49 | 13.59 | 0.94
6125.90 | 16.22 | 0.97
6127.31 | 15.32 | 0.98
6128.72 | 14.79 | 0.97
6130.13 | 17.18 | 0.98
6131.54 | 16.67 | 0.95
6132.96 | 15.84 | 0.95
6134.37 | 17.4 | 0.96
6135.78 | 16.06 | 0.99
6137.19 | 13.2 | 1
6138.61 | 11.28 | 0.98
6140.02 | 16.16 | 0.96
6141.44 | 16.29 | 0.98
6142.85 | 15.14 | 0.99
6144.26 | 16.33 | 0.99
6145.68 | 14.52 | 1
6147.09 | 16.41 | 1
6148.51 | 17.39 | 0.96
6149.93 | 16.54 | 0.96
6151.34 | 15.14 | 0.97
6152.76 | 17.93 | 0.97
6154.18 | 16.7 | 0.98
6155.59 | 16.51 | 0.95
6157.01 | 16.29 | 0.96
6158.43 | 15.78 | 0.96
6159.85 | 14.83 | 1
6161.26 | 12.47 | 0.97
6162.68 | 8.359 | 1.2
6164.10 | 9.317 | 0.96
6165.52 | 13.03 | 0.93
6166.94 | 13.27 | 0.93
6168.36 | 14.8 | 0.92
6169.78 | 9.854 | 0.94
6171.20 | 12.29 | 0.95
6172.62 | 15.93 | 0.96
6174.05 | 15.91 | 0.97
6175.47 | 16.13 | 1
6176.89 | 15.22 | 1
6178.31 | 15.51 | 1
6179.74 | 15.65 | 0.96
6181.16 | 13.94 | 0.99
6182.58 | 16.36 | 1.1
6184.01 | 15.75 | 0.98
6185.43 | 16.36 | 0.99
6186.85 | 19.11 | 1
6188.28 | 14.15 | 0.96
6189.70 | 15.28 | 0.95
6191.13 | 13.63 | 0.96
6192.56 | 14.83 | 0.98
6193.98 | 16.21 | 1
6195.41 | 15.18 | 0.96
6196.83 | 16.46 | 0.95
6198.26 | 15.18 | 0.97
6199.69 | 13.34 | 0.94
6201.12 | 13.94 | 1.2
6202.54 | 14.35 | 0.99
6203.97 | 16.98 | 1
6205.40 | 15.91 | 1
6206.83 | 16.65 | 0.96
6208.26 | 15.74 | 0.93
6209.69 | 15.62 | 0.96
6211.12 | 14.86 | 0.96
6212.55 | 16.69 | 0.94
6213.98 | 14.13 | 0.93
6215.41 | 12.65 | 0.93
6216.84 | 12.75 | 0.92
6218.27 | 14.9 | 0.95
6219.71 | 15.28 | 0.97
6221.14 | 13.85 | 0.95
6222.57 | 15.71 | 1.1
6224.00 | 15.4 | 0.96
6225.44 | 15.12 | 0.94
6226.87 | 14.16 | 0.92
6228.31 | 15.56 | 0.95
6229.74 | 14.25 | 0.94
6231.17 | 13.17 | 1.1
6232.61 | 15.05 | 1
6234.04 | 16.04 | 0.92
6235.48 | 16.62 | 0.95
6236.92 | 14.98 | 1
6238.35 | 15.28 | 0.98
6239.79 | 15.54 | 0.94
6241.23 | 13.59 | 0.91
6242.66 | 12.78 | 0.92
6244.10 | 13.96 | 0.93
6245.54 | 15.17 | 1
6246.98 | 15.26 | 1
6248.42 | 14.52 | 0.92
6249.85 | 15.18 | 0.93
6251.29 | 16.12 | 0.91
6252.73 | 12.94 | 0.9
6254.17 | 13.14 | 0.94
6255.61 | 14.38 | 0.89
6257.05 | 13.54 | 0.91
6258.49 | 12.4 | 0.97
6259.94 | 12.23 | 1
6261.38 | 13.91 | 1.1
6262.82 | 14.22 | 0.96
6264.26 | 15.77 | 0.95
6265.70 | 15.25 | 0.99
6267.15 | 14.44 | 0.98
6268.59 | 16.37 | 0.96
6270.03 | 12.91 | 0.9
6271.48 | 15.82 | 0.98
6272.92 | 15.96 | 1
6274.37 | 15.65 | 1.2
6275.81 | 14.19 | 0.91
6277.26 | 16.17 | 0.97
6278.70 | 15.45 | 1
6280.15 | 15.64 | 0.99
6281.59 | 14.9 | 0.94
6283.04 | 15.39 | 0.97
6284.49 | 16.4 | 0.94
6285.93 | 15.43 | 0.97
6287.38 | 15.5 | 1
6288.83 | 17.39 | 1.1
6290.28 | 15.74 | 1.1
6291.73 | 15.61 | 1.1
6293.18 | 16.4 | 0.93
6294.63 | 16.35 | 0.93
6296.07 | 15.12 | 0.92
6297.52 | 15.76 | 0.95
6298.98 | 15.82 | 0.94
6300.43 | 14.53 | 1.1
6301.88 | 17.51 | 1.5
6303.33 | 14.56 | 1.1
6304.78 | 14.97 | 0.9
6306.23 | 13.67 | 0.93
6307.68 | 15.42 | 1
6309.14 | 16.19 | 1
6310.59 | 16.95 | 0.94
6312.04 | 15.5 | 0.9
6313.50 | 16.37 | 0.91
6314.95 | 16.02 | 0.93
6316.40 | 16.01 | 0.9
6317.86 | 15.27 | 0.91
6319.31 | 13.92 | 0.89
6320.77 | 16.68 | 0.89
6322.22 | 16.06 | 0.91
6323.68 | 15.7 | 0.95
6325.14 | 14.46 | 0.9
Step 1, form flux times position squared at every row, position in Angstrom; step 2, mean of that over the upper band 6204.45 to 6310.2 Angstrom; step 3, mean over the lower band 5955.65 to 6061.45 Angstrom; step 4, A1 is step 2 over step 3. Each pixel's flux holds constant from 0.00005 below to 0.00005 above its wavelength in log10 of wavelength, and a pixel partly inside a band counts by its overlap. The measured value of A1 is 1.0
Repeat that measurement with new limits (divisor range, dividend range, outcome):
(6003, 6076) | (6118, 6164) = 0.96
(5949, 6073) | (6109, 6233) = 0.99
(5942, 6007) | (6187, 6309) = 1.04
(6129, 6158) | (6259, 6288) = 0.99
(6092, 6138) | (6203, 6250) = 1.00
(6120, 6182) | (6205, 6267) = 1.02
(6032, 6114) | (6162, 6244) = 0.95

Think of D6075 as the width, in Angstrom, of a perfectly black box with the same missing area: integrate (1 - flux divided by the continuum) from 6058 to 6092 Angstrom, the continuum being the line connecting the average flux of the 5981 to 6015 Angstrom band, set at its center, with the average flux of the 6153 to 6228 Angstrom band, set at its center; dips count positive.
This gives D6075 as -0.9 Angstrom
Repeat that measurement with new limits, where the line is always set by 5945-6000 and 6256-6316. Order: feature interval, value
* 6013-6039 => -0.9 Angstrom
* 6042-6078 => -1.2 Angstrom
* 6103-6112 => 0.2 Angstrom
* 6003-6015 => -0.5 Angstrom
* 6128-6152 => -0.2 Angstrom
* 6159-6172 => 2.9 Angstrom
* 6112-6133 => 0.5 Angstrom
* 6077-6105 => -0.5 Angstrom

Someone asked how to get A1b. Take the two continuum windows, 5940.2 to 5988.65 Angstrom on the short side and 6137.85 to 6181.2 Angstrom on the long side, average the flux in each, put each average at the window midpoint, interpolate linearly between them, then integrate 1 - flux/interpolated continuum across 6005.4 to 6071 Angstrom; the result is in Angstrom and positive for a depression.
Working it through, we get -4.1 Angstrom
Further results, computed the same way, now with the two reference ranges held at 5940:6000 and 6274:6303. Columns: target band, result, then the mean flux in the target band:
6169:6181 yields 0.9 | 14.5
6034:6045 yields -0.9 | 17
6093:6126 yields 0.8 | 15.4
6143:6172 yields 2.5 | 14.4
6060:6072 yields 0.0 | 15.8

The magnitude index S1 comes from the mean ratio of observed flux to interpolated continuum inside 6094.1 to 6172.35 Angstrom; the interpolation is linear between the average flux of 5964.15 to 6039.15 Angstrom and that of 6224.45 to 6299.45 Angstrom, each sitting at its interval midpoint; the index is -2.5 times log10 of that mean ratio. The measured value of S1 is 0.03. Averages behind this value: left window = 16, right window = 15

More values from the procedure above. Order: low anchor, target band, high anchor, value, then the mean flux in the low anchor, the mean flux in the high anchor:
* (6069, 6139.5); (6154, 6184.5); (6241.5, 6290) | 0.08 mag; 15.6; 14.8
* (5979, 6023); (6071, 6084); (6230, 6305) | -0.06 mag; 16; 15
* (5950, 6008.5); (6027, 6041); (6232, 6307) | -0.08 mag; 15.8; 15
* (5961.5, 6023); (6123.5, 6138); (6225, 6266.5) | -0.03 mag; 15.9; 14.5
